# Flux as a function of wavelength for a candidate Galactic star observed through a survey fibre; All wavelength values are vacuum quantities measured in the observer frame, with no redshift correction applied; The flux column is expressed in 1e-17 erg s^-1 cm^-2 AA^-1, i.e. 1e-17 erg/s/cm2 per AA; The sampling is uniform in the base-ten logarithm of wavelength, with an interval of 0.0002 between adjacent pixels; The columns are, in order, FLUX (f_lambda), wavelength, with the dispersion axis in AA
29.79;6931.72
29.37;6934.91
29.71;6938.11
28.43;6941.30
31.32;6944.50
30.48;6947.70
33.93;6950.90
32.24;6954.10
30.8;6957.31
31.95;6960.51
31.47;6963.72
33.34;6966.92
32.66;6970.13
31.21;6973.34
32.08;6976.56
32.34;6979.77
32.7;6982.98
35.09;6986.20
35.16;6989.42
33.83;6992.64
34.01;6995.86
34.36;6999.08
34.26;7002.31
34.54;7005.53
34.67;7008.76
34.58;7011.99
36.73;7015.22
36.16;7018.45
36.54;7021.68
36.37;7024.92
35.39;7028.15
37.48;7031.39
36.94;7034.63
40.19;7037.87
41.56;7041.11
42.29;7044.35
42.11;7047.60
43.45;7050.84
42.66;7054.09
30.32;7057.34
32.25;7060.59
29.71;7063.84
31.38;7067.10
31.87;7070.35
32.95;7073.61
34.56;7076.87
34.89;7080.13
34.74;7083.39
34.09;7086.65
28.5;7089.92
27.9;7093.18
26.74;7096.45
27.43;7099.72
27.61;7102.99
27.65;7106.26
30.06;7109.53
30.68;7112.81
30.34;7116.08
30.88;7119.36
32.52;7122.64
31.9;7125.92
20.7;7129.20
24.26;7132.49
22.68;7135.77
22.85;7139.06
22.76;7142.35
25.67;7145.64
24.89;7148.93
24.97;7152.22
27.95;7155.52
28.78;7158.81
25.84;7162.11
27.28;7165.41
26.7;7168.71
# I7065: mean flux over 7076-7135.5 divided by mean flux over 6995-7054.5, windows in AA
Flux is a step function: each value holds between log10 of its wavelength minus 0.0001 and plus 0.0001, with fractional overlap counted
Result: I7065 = 0.79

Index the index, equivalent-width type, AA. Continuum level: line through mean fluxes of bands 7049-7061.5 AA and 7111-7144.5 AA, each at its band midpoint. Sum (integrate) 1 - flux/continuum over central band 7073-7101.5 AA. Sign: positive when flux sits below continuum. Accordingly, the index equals 1.5 AA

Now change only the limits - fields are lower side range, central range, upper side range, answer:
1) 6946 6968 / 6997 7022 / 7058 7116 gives -2.90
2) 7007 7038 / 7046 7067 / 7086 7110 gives -2.24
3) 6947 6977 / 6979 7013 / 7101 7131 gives -3.01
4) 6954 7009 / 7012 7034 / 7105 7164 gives -3.41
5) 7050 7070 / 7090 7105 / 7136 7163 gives 1.50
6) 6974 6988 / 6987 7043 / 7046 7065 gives -2.07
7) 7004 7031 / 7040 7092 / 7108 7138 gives -4.90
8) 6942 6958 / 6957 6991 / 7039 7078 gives -0.03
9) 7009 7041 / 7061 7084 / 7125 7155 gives -0.78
